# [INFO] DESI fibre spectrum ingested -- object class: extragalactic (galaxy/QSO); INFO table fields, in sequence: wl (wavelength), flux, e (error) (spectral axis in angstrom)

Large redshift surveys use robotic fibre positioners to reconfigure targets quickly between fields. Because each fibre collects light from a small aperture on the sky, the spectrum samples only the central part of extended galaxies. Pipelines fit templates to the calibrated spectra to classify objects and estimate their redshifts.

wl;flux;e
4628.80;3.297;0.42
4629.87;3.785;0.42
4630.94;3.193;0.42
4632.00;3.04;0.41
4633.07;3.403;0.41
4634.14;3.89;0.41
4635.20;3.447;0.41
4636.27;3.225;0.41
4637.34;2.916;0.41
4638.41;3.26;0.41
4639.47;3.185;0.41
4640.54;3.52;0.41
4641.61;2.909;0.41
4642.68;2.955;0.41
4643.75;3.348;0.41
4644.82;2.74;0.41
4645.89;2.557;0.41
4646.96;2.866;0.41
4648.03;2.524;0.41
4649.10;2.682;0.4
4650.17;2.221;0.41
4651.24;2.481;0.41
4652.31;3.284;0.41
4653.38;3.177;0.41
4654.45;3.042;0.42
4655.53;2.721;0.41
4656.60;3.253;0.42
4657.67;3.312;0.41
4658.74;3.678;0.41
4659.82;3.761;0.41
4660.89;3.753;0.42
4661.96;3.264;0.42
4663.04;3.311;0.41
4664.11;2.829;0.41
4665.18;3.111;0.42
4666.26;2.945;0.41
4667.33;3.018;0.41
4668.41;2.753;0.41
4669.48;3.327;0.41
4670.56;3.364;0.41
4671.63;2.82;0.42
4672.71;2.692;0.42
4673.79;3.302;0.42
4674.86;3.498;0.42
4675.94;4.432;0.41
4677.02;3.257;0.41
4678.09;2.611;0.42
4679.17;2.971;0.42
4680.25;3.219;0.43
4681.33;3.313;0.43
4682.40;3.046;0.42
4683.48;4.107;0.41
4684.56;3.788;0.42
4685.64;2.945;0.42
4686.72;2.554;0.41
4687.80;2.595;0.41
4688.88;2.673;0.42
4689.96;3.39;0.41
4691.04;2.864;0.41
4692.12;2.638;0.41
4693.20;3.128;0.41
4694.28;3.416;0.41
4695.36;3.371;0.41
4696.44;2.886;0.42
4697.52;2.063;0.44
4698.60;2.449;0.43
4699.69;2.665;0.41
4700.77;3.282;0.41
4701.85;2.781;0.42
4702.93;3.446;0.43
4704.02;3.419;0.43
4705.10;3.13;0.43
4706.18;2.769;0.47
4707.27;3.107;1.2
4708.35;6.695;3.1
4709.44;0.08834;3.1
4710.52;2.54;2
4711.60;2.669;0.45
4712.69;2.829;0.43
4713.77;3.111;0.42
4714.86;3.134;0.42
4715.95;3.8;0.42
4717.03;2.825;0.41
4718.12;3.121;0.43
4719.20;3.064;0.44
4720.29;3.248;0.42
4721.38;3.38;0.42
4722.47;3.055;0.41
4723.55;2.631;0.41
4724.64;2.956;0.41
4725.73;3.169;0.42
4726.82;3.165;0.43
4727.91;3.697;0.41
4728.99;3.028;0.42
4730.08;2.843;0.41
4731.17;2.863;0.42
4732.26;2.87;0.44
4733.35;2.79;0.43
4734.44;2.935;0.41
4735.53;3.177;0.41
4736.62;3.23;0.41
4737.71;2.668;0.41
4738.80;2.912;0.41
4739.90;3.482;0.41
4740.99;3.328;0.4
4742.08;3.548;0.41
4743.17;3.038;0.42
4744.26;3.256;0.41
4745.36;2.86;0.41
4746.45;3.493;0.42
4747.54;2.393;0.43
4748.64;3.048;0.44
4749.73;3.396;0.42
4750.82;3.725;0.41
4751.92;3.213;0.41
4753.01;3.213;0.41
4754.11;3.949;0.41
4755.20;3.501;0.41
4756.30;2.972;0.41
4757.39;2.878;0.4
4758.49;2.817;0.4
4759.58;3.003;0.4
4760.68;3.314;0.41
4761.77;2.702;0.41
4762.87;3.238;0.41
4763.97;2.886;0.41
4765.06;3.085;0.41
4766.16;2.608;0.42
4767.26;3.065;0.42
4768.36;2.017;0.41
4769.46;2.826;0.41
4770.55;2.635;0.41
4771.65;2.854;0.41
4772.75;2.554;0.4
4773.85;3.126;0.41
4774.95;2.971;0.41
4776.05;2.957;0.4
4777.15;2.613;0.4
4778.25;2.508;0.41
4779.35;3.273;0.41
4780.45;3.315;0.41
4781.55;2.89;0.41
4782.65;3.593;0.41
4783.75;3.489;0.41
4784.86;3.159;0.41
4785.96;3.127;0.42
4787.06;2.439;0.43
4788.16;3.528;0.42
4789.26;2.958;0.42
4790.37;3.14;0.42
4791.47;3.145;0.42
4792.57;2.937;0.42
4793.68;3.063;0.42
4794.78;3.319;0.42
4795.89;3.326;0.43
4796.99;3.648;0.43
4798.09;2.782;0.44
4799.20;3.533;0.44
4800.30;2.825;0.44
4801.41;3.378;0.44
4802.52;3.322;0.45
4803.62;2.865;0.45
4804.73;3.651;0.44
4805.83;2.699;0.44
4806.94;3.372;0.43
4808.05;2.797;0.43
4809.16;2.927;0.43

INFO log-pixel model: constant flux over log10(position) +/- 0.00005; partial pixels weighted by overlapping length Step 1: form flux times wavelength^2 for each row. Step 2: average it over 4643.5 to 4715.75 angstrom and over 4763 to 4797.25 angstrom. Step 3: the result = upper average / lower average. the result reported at 1.02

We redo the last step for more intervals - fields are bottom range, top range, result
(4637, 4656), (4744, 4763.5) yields 1.14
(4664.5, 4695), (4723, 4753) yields 1.01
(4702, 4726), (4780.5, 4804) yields 1.06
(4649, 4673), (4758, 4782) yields 0.97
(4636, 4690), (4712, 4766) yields 1.04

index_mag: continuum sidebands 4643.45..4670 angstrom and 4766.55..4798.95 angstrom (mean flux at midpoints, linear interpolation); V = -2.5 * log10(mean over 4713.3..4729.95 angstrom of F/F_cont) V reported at -0.04 mag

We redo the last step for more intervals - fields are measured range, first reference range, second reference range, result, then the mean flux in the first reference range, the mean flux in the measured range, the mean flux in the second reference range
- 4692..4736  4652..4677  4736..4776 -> 0.037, 3.24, 3.03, 3.05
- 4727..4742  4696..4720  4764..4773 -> -0.075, 3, 3.08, 2.72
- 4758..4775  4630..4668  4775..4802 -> 0.097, 3.11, 2.85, 3.12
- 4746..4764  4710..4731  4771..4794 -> -0.043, 3.06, 3.17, 3.03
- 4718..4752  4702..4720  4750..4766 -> 0.009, 3.1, 3.11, 3.17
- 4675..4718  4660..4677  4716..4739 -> 0.024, 3.24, 3.08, 3.05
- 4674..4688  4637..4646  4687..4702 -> -0.124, 3.07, 3.27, 2.87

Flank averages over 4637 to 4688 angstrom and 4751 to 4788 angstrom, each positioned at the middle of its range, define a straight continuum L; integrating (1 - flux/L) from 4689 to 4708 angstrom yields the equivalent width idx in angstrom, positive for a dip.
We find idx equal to 0.4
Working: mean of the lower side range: 3.11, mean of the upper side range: 3.01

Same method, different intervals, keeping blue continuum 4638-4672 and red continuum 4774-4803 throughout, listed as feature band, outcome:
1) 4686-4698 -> 0.8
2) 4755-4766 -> 0.4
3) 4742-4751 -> -0.1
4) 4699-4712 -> 0.2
